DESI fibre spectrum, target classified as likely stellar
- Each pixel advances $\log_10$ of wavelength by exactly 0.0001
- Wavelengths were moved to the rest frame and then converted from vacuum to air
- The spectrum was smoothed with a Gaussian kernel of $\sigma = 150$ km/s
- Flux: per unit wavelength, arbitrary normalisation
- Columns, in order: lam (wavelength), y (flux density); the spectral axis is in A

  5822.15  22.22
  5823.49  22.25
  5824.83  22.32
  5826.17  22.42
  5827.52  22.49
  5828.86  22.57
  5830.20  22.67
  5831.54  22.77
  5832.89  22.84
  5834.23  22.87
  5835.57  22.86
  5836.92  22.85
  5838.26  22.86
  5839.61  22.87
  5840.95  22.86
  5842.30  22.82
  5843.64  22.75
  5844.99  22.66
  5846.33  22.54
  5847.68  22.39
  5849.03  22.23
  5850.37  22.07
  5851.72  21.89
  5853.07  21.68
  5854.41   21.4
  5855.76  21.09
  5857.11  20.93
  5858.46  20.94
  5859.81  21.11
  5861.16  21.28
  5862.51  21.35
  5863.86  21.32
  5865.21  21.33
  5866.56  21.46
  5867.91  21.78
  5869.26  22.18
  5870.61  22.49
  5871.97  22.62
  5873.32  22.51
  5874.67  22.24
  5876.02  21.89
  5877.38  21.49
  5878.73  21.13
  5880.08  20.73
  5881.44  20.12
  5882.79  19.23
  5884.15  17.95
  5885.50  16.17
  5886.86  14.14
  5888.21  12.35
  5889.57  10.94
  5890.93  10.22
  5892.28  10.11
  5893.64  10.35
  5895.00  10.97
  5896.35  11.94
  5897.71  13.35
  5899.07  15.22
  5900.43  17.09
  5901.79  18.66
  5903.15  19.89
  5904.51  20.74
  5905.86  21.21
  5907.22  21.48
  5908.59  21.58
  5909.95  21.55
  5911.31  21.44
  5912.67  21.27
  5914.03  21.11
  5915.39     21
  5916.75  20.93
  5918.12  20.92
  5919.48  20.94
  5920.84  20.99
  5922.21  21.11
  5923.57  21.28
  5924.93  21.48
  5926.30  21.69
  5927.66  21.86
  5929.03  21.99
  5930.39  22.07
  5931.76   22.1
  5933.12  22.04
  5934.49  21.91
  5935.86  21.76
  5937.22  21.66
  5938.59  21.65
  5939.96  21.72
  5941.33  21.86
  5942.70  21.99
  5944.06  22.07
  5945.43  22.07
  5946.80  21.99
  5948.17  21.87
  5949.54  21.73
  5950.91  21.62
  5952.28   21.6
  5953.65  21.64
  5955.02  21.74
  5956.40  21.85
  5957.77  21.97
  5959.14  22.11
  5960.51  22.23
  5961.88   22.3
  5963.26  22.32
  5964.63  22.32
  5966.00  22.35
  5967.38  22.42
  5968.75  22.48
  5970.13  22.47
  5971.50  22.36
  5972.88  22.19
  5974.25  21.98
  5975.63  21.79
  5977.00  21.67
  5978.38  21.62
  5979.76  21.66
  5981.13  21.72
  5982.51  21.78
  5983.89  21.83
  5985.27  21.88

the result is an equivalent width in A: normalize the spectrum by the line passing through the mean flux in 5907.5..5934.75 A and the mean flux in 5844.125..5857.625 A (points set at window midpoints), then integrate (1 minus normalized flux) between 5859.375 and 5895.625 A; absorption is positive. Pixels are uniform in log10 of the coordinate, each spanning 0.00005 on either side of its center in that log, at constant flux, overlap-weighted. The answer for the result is 5.44 A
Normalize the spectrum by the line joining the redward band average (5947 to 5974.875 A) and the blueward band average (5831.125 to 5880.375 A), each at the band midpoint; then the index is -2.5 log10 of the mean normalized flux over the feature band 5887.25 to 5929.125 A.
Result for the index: 0.210 mag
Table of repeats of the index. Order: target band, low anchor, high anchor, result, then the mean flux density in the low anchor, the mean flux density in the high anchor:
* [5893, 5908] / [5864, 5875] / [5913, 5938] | 0.30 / 22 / 21.5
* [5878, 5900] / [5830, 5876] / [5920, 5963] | 0.44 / 22.1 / 21.8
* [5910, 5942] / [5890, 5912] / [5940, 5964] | -0.13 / 16.6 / 21.9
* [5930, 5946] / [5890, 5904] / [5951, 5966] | -0.14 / 13.8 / 22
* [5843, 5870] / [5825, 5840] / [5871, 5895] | -0.09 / 22.7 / 17.2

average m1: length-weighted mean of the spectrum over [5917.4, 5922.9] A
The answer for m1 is 21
